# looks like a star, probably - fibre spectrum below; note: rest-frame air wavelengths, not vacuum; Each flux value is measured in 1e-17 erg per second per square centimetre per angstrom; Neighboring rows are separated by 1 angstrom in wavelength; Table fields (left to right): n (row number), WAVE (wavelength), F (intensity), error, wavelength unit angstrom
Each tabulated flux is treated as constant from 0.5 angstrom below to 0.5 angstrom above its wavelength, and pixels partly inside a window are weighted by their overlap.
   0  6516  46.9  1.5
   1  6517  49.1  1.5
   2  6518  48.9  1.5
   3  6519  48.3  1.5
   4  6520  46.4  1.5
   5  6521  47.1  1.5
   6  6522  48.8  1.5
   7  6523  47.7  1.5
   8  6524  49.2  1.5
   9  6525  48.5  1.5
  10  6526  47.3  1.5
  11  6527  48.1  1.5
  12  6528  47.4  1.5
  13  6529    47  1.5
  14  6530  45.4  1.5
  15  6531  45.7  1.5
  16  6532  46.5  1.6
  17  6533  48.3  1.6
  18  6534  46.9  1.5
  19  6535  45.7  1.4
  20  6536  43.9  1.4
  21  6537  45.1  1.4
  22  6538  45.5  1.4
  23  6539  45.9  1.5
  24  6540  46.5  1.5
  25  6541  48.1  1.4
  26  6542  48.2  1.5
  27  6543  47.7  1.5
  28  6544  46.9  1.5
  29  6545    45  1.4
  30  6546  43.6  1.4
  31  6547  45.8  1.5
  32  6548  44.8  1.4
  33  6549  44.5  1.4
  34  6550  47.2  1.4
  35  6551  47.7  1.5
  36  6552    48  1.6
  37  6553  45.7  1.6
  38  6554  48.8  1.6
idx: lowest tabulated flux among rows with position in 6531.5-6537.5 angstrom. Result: 43.9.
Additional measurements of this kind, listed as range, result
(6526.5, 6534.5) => 45.4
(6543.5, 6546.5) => 43.6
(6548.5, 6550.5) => 44.5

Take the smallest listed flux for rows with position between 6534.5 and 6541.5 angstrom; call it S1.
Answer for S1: 43.9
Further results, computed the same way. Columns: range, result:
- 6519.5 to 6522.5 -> 46.4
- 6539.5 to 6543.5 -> 46.5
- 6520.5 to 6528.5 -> 47.1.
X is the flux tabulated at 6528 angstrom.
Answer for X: 47.4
